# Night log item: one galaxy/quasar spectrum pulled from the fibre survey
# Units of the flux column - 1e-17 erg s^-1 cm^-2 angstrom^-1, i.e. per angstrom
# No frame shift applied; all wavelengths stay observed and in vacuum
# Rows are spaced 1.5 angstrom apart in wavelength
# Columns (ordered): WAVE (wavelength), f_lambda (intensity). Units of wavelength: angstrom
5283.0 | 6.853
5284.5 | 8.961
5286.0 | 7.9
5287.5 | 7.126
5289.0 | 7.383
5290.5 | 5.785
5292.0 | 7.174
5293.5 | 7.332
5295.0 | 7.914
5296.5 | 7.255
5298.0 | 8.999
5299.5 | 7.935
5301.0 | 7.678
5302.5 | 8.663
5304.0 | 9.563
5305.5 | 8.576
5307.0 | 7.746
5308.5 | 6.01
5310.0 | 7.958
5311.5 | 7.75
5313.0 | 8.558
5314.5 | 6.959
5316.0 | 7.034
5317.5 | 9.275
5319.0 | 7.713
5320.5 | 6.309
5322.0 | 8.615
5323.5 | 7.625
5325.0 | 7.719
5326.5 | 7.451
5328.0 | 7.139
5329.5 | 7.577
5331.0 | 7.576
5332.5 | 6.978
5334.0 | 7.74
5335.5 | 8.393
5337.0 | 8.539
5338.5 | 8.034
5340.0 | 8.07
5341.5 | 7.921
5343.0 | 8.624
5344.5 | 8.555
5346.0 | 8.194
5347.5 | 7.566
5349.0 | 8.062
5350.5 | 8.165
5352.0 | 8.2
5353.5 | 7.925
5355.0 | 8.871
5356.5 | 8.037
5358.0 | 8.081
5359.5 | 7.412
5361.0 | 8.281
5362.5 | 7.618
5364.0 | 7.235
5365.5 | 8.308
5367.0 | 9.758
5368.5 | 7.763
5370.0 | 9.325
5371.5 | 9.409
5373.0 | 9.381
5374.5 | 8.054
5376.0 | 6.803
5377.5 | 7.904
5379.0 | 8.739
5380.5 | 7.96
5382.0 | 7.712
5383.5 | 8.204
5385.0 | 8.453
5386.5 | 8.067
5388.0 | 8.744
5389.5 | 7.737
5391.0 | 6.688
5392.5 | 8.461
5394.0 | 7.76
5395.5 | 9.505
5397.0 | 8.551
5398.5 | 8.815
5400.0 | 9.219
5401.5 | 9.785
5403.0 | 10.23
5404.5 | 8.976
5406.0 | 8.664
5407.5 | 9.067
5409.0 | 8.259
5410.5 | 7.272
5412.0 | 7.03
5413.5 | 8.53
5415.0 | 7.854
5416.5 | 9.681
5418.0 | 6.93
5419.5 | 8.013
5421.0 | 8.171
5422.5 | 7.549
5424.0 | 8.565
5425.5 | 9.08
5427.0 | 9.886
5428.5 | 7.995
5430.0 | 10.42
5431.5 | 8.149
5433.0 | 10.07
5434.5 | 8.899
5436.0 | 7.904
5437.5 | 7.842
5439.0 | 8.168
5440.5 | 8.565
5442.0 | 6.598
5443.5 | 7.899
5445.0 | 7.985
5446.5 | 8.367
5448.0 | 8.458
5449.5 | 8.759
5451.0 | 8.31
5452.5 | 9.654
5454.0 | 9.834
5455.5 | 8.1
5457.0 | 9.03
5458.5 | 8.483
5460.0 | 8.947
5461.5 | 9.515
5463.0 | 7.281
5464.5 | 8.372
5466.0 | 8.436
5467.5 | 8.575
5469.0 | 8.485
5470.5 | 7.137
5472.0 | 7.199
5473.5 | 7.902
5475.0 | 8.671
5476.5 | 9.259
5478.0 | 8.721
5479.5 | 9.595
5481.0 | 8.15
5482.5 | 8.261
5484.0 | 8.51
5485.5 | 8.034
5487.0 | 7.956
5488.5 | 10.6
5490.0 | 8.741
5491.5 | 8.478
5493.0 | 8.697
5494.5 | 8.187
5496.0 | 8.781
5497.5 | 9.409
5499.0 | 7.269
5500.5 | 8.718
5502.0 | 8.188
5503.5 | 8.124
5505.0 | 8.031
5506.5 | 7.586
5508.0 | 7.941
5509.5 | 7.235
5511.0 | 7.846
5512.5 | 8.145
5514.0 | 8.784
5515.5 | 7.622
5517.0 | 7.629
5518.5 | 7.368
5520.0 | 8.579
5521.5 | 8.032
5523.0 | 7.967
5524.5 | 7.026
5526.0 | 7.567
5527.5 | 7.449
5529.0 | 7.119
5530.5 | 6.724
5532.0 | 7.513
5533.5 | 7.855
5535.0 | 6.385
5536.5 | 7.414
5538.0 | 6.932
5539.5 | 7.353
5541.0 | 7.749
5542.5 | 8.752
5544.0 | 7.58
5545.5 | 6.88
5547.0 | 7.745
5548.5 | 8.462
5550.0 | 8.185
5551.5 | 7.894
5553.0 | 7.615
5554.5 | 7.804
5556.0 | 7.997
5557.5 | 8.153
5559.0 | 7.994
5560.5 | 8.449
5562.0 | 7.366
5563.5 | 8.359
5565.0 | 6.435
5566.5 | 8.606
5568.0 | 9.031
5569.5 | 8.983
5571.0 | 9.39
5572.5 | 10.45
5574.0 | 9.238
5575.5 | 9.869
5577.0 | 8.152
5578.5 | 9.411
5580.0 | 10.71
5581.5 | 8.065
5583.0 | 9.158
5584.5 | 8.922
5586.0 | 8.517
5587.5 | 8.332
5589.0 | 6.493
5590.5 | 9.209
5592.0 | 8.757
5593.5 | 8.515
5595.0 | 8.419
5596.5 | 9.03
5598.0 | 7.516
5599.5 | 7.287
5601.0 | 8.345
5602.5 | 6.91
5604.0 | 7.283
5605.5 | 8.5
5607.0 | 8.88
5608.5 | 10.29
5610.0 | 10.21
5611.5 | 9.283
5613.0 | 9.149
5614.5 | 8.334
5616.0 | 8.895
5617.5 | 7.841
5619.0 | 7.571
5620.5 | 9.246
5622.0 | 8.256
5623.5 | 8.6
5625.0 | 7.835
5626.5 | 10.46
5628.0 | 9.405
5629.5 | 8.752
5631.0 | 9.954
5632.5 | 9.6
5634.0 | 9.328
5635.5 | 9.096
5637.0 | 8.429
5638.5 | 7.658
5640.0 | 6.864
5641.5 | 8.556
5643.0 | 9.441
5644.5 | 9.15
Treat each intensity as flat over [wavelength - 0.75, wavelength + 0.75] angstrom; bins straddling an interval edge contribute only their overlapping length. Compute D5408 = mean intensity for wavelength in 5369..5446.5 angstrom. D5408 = 8.42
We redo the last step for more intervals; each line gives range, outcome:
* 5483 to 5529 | 8.13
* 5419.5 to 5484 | 8.5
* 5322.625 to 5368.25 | 7.99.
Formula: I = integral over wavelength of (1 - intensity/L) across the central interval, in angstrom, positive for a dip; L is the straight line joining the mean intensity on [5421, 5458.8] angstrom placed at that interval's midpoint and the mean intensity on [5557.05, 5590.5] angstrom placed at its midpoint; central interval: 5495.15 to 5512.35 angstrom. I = 1.0 angstrom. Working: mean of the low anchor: 8.58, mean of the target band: 8.1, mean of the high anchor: 8.66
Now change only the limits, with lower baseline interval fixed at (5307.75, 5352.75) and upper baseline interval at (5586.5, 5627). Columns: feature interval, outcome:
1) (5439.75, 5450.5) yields 0.0 angstrom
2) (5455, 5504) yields -1.8 angstrom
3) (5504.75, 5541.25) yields 3.1 angstrom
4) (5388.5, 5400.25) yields -0.5 angstrom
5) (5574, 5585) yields -1.0 angstrom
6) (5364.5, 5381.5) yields -1.2 angstrom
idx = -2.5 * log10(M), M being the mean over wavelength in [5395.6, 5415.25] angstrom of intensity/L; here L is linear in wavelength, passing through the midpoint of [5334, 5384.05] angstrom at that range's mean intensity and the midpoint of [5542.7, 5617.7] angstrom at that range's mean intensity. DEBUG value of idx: -0.05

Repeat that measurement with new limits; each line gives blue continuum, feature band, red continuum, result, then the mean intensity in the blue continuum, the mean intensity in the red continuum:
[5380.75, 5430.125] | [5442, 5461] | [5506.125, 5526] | -0.05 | 8.45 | 7.82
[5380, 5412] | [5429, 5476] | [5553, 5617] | 0.00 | 8.45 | 8.57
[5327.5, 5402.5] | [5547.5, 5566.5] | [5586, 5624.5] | 0.06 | 8.21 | 8.44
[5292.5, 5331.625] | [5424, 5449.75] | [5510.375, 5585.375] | -0.08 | 7.8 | 8.1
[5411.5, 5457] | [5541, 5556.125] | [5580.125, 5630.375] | 0.09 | 8.46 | 8.58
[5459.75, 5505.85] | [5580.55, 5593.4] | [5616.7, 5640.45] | 0.02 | 8.45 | 8.7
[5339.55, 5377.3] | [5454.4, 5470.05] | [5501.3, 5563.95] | -0.08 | 8.22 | 7.74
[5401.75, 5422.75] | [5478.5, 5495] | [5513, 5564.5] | -0.09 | 8.36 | 7.71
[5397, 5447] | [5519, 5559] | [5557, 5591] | 0.13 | 8.5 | 8.66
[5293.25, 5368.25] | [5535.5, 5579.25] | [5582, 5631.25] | 0.04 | 7.95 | 8.59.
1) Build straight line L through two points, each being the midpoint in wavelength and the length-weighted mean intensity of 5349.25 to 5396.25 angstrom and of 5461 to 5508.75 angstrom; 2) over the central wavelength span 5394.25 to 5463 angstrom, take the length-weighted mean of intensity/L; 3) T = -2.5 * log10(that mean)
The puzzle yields -0.04 mag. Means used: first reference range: 8.21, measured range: 8.59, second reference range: 8.39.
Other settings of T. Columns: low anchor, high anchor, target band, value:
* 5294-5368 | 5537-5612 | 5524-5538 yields 0.15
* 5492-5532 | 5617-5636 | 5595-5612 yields 0.03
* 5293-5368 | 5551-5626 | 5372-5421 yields -0.03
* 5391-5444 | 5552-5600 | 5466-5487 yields 0.02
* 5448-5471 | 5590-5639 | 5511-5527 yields 0.10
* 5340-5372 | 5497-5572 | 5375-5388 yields 0.02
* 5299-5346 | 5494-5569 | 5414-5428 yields -0.07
